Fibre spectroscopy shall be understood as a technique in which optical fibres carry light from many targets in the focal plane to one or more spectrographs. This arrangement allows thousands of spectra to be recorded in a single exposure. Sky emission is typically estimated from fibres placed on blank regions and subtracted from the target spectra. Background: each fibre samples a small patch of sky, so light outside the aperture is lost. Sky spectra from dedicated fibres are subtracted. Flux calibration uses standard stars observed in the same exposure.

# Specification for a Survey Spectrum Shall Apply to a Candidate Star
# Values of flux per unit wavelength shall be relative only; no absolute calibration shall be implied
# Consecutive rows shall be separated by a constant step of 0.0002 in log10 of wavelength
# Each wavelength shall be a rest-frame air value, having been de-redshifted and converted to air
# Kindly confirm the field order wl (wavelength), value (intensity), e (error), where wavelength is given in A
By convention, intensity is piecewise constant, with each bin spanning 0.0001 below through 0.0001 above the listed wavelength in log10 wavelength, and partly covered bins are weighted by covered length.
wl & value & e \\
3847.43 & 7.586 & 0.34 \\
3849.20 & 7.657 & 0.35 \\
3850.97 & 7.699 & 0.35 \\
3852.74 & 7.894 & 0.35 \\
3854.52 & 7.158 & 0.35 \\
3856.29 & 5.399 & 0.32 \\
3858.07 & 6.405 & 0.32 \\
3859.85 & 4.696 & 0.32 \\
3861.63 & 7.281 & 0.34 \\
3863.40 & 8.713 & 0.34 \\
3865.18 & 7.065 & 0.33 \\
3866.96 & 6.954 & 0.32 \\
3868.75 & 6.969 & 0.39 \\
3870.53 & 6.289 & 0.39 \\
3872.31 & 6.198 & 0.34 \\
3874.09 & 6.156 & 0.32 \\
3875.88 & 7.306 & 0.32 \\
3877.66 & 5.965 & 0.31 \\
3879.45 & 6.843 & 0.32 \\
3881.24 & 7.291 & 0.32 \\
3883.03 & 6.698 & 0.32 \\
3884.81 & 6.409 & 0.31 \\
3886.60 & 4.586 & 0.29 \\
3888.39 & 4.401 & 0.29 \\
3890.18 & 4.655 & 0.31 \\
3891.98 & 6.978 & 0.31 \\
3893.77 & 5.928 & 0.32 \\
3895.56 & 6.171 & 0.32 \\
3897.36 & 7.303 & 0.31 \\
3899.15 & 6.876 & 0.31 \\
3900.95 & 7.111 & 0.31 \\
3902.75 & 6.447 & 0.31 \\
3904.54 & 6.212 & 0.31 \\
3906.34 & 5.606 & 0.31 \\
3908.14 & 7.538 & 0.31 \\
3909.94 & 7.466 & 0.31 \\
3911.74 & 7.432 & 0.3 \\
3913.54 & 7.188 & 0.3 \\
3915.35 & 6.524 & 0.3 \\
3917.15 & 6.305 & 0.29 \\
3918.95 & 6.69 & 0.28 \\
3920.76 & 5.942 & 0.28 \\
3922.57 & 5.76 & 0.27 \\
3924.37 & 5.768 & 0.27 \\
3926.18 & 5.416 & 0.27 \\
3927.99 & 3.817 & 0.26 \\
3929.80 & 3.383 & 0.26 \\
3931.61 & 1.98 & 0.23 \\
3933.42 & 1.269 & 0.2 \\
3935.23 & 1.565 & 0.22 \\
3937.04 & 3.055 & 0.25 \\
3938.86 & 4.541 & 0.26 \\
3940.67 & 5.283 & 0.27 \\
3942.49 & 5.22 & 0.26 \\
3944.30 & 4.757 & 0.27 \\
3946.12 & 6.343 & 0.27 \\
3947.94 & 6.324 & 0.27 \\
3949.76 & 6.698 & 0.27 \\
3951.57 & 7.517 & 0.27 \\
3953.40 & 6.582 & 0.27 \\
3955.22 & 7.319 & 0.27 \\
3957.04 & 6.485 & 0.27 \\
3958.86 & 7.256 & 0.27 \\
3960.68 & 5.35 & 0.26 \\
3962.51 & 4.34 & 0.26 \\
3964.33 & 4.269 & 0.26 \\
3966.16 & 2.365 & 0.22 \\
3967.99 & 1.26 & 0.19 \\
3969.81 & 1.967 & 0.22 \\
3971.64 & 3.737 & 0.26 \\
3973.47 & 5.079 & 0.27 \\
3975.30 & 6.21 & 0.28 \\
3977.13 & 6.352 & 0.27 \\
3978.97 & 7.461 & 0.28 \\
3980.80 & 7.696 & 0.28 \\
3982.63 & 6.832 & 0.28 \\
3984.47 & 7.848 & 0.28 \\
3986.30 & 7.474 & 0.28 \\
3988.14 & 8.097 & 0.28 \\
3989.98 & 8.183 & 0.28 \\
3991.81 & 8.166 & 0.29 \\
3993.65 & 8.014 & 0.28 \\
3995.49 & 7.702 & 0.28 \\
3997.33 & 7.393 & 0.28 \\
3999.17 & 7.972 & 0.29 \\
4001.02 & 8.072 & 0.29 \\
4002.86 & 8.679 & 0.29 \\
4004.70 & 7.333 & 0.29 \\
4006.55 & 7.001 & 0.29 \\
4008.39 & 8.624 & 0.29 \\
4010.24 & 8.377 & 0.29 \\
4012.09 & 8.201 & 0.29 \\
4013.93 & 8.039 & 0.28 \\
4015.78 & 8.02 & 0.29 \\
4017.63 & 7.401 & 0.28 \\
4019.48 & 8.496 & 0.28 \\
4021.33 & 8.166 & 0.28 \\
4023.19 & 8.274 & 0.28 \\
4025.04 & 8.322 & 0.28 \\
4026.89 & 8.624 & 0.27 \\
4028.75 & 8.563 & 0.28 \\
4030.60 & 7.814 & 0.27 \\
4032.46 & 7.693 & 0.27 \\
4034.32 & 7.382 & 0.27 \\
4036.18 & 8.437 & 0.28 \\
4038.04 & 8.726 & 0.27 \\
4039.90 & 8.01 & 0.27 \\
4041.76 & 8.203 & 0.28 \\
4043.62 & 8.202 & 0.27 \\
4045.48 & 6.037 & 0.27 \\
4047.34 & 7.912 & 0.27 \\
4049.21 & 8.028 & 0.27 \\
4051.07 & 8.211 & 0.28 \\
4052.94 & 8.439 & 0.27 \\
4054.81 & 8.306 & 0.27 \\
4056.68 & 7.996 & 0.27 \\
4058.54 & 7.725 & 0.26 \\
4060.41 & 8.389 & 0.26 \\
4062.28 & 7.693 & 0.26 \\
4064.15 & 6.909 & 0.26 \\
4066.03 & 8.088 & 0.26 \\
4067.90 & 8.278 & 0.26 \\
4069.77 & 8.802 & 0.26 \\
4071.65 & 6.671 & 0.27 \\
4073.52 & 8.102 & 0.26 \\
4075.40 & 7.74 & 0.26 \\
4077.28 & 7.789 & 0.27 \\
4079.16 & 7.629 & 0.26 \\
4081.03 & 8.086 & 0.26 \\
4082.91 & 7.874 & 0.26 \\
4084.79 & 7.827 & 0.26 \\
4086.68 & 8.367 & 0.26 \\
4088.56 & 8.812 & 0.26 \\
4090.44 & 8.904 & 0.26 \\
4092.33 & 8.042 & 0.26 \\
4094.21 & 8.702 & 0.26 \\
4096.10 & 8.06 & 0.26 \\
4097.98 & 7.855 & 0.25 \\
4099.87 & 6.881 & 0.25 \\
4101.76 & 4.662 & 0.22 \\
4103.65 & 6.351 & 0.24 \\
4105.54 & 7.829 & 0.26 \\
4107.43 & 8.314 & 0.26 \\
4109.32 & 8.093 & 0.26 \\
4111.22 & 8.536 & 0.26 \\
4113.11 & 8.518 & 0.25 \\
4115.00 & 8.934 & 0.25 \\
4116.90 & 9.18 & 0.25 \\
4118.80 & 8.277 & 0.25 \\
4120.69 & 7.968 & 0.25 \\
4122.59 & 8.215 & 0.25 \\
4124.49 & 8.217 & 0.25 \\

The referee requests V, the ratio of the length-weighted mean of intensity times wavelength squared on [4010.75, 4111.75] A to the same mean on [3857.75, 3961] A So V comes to 1.44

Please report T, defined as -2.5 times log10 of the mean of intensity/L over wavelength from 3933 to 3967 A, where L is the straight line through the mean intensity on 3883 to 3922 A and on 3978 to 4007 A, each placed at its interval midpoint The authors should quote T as 0.35 mag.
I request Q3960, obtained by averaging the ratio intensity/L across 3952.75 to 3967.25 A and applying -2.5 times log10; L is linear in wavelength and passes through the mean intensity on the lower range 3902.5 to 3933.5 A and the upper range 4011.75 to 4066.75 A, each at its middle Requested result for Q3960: 0.19 mag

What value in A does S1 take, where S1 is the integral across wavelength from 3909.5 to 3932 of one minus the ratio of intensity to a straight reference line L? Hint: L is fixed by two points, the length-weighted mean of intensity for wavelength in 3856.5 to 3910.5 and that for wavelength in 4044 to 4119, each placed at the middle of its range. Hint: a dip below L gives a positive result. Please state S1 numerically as 3.4 A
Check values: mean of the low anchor 6.46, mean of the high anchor 7.92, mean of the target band 5.71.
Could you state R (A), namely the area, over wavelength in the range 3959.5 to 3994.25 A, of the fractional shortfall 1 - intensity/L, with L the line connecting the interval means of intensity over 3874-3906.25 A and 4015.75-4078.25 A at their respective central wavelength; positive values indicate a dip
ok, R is 6.86 A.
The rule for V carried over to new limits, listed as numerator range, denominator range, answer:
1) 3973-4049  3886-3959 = 1.44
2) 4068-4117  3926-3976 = 1.85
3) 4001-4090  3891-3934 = 1.45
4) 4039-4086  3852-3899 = 1.34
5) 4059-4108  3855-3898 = 1.36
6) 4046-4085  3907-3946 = 1.66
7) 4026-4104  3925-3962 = 1.67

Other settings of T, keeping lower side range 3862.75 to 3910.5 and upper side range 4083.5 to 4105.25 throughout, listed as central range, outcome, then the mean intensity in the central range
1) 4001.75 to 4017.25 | -0.116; 8.02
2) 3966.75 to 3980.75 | 0.428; 4.72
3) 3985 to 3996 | -0.123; 7.95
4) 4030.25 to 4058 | -0.079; 7.96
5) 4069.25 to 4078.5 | -0.028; 7.76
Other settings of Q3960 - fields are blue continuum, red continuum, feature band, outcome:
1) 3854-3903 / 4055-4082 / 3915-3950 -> 0.391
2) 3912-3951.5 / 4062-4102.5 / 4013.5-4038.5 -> -0.197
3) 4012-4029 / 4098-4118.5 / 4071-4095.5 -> -0.025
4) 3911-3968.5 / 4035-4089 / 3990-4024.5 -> -0.194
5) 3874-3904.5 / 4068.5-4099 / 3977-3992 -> -0.063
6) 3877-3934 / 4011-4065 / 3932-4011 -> 0.157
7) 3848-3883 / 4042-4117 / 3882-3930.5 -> 0.154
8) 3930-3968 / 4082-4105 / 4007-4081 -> -0.197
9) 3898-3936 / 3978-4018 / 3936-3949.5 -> 0.227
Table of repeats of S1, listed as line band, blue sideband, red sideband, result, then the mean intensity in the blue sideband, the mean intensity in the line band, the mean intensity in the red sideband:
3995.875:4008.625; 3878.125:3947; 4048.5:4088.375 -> -1.58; 5.6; 7.82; 7.97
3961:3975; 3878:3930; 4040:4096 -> 6.89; 6.2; 3.5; 7.99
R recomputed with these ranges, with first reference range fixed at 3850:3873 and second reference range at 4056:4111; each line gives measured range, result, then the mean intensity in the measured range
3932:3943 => 5.9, 3.36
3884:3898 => 2.4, 5.77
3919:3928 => 1.9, 5.62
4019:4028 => -1.0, 8.37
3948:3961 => 0.8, 6.78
